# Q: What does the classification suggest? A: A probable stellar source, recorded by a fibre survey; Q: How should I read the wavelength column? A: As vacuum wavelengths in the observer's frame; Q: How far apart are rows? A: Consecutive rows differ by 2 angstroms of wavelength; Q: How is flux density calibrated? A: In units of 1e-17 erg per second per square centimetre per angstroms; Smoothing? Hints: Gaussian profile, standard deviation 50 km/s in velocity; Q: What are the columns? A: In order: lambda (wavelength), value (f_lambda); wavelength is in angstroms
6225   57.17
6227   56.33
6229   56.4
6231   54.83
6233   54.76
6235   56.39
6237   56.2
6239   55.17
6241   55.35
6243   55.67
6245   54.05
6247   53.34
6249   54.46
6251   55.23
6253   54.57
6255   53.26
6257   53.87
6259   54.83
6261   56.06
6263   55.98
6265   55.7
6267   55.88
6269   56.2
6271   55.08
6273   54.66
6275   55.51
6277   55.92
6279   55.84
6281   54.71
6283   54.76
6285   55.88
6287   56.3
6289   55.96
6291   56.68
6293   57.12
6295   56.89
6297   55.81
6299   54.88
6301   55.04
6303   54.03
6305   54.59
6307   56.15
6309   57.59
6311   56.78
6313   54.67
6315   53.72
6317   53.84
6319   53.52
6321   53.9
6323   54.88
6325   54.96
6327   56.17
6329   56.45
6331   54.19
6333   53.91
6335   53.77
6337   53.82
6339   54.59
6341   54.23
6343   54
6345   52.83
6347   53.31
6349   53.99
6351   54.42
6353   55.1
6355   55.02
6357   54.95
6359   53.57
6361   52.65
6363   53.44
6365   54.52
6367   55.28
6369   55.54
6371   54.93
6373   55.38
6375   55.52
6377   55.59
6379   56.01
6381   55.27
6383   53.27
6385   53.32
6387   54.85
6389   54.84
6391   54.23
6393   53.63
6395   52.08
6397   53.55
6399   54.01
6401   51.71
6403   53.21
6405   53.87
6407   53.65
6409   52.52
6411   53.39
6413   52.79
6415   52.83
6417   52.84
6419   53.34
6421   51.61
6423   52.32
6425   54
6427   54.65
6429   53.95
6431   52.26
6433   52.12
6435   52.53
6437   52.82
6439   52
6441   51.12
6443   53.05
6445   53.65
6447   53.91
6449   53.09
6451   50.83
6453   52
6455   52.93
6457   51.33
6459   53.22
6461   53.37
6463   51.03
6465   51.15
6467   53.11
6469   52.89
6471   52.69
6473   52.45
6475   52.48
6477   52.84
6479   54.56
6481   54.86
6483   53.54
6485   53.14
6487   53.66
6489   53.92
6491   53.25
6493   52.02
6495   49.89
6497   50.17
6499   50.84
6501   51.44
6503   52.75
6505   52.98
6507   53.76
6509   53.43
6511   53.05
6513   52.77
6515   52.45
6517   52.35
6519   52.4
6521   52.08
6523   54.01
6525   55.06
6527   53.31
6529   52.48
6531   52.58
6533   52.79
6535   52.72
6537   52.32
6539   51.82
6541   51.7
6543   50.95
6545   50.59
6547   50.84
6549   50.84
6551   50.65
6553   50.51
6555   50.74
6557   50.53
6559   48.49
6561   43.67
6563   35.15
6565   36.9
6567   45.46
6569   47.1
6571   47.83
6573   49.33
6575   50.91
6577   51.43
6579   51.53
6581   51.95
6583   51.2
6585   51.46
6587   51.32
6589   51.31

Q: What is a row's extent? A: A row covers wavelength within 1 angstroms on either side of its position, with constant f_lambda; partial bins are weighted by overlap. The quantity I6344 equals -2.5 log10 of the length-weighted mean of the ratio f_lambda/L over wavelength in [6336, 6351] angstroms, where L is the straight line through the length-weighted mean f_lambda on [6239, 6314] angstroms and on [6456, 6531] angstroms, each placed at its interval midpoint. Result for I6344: 0.01 mag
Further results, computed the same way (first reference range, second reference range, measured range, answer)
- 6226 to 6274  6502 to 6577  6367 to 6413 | -0.024 mag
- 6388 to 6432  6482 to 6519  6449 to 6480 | 0.007 mag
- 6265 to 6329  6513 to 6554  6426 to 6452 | 0.014 mag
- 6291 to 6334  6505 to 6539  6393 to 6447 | 0.022 mag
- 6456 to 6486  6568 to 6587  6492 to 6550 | -0.011 mag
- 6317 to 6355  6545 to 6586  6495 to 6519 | -0.050 mag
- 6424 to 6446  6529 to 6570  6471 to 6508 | -0.035 mag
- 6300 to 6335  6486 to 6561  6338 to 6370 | 0.004 mag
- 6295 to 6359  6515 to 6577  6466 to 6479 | -0.028 mag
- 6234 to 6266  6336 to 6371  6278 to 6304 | -0.020 mag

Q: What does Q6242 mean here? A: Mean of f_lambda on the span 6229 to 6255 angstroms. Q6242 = 55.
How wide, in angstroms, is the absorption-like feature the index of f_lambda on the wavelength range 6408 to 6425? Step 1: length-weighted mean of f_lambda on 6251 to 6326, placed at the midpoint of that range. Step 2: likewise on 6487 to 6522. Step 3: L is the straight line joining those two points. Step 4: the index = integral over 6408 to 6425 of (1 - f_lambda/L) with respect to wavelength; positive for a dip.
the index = 0.2 angstroms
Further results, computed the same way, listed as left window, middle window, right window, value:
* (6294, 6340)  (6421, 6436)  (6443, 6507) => 0.08 angstroms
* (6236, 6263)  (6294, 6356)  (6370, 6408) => -0.32 angstroms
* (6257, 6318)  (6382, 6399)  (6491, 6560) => 0.08 angstroms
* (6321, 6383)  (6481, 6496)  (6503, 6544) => 0.06 angstroms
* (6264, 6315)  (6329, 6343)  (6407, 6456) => 0.12 angstroms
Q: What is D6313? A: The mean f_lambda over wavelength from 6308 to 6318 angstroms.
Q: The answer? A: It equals 55.3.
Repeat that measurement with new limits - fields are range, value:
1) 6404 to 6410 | 53.3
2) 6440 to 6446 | 52.6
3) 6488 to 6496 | 52.3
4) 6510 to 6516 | 52.8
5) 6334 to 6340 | 54.1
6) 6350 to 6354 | 54.8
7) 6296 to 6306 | 54.9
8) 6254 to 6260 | 54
